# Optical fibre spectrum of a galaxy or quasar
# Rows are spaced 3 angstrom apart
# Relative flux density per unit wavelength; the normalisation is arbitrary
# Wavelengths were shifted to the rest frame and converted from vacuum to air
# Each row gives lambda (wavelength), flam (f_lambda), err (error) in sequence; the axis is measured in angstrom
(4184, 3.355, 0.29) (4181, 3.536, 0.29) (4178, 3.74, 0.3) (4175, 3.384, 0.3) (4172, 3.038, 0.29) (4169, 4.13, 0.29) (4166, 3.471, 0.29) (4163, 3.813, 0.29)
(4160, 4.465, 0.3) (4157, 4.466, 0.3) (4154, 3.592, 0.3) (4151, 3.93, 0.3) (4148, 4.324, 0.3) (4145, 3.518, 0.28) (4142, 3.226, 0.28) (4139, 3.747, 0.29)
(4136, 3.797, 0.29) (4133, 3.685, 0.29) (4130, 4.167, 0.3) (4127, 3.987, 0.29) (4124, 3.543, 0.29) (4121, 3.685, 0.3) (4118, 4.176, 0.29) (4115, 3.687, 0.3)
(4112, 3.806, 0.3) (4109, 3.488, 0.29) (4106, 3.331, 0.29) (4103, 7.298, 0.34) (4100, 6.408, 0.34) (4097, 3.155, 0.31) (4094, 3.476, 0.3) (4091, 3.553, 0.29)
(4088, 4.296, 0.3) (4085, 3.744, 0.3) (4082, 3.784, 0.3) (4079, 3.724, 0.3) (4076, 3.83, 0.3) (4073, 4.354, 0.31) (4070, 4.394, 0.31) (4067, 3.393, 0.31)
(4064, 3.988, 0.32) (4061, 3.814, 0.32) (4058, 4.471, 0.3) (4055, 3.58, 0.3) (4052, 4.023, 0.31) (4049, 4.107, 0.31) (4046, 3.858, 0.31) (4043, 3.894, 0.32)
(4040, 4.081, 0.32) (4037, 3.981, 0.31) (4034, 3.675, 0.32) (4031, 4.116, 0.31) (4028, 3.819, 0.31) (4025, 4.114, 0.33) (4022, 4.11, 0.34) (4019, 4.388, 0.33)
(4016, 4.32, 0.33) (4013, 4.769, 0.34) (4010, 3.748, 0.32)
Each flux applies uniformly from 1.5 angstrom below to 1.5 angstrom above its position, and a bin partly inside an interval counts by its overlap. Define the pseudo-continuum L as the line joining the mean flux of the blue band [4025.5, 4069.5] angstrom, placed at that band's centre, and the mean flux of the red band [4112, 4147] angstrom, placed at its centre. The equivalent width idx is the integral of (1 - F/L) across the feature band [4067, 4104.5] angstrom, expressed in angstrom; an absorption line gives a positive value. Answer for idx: -4.4 angstrom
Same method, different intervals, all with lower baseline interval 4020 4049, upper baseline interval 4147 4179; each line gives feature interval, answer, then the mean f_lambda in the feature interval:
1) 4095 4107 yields -3.52 angstrom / 5.05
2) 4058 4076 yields -0.33 angstrom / 4.02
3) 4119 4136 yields 0.25 angstrom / 3.82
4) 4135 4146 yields 0.86 angstrom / 3.56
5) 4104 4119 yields 0.37 angstrom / 3.8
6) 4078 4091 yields 0.23 angstrom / 3.85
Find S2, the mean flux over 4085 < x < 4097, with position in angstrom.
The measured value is 3.69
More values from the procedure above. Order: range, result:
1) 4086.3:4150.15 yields 4.02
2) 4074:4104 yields 4.28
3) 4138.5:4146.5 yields 3.47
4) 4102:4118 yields 4.22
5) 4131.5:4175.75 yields 3.78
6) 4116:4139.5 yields 3.85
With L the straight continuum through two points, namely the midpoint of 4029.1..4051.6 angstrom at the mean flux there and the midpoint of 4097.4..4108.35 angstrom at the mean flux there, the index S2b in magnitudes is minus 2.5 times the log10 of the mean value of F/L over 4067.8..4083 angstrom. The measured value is 0.171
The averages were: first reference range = 3.96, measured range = 4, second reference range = 5.26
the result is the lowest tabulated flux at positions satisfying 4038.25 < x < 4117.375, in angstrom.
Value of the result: 3.155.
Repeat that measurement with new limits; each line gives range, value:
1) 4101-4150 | 3.226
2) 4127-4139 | 3.685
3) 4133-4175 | 3.038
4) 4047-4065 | 3.58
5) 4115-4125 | 3.543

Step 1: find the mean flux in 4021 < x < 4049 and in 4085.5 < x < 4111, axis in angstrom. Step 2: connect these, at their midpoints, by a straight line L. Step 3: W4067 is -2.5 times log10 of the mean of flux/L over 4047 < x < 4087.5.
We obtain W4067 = 0.056 mag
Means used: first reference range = 3.97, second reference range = 4.34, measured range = 3.95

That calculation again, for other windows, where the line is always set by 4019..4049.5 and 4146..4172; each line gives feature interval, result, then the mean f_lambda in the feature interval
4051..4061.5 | 0.00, 3.98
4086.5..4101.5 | -0.05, 4.18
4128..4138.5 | 0.02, 3.87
